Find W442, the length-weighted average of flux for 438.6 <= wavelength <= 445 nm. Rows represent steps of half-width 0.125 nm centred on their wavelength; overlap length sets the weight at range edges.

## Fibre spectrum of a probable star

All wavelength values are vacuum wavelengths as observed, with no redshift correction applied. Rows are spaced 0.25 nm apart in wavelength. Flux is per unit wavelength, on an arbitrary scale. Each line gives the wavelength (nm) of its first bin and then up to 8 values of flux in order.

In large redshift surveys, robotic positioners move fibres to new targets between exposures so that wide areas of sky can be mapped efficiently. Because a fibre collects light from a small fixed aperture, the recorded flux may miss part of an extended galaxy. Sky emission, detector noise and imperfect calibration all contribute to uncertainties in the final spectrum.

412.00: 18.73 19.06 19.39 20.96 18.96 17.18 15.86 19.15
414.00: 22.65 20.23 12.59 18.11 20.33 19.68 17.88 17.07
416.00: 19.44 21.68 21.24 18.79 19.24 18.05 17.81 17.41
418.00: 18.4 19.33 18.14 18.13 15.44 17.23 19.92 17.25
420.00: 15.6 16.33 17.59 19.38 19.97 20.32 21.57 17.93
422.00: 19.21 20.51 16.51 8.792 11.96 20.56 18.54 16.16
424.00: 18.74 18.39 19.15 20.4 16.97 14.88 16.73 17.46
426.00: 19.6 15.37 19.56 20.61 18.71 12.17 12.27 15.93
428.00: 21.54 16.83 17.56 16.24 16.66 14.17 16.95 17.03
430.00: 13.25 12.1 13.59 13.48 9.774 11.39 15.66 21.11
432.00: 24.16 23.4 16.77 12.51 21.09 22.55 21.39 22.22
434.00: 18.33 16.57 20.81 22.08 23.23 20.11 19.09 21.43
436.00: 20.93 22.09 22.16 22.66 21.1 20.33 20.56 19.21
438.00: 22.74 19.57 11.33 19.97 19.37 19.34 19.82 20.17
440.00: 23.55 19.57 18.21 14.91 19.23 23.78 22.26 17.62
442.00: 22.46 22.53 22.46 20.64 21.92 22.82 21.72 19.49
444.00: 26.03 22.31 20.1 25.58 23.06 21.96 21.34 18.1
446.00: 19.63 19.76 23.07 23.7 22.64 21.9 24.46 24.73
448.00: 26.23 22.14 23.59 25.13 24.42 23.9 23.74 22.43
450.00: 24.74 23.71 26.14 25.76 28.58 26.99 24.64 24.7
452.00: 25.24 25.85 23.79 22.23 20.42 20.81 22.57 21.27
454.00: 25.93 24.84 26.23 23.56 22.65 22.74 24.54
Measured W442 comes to 21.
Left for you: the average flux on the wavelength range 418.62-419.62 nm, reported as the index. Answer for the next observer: 17.7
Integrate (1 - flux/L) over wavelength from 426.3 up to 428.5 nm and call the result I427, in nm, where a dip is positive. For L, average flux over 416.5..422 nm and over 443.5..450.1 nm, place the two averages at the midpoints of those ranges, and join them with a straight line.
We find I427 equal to 0.28 nm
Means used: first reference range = 18.4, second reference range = 22.8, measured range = 17.2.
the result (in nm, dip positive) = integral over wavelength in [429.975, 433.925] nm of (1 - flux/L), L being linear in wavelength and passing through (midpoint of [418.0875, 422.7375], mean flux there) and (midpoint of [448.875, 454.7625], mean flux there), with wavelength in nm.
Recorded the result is 0.61 nm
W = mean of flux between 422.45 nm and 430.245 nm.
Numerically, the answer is 16.7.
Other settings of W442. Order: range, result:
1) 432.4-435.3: 19.8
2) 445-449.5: 22.8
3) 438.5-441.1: 19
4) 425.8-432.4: 16.5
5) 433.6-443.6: 20.5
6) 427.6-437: 18.3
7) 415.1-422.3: 18.6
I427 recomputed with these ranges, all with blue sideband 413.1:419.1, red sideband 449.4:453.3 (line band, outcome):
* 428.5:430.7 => 0.601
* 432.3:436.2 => 0.274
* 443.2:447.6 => 0.256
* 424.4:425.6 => 0.143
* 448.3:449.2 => -0.006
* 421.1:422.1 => -0.018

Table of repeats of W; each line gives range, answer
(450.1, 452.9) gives 25.2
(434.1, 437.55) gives 20.9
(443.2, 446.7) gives 21.8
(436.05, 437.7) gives 21.4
